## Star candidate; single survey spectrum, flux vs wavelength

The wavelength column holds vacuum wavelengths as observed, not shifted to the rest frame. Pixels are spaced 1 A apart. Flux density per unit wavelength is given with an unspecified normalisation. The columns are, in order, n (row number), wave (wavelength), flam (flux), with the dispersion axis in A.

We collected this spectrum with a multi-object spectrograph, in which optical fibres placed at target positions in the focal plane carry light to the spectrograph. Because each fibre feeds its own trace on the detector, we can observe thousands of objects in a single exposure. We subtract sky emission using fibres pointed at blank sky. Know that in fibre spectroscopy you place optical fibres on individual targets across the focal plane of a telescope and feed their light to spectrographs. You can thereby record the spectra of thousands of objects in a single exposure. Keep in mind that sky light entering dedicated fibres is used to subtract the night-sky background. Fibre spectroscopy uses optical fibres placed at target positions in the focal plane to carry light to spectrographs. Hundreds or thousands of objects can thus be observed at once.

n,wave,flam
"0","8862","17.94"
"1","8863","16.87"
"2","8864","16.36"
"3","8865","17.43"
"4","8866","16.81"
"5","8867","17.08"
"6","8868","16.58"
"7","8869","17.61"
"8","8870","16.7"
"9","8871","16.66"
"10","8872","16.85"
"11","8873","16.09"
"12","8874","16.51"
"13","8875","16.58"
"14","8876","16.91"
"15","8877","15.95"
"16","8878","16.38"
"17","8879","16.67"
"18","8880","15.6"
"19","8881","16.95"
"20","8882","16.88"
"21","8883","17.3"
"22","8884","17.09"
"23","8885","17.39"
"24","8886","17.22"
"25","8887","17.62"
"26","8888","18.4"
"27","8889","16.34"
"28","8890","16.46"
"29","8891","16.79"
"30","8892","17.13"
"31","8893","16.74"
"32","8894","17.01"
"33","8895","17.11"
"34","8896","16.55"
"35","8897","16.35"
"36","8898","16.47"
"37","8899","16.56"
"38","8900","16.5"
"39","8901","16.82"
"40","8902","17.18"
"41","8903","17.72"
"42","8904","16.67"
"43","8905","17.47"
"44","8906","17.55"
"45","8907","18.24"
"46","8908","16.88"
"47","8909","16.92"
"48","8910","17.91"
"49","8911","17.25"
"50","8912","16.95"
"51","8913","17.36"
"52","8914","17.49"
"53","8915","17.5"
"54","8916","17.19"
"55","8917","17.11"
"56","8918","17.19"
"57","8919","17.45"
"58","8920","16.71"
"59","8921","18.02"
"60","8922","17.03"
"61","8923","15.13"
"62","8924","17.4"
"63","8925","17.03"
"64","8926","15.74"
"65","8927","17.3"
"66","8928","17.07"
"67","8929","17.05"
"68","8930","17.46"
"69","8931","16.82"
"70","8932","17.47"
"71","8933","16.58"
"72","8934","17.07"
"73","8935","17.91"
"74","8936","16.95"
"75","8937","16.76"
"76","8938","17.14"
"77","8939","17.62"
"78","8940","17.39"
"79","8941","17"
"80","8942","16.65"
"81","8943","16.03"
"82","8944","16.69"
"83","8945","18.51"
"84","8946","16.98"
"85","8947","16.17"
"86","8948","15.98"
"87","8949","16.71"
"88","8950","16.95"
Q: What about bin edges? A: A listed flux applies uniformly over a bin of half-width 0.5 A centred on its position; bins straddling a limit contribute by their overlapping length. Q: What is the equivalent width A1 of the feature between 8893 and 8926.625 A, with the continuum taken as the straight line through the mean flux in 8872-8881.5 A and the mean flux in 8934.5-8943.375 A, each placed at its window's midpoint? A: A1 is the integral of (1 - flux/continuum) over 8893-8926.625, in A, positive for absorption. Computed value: -0.6 A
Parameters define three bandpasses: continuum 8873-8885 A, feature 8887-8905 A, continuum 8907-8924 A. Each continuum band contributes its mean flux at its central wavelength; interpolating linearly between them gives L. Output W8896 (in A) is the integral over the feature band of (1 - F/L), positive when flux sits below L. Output 0.0 A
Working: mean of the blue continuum 16.6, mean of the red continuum 17.2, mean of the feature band 16.9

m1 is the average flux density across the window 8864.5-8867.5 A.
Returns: 17.1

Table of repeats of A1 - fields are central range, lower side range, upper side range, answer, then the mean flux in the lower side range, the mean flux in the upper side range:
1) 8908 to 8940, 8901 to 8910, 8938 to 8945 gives 0.11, 17.3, 17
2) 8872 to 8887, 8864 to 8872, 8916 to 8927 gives 0.19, 16.9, 16.9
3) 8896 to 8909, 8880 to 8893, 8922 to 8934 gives -0.03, 17.1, 16.8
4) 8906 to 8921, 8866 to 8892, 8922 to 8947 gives -0.36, 16.8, 17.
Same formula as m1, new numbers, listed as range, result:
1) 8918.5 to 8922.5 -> 17.3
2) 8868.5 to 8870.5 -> 17.2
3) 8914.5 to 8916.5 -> 17.3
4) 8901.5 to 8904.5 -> 17.2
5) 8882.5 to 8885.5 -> 17.3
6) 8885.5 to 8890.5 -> 17.2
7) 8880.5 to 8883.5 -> 17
